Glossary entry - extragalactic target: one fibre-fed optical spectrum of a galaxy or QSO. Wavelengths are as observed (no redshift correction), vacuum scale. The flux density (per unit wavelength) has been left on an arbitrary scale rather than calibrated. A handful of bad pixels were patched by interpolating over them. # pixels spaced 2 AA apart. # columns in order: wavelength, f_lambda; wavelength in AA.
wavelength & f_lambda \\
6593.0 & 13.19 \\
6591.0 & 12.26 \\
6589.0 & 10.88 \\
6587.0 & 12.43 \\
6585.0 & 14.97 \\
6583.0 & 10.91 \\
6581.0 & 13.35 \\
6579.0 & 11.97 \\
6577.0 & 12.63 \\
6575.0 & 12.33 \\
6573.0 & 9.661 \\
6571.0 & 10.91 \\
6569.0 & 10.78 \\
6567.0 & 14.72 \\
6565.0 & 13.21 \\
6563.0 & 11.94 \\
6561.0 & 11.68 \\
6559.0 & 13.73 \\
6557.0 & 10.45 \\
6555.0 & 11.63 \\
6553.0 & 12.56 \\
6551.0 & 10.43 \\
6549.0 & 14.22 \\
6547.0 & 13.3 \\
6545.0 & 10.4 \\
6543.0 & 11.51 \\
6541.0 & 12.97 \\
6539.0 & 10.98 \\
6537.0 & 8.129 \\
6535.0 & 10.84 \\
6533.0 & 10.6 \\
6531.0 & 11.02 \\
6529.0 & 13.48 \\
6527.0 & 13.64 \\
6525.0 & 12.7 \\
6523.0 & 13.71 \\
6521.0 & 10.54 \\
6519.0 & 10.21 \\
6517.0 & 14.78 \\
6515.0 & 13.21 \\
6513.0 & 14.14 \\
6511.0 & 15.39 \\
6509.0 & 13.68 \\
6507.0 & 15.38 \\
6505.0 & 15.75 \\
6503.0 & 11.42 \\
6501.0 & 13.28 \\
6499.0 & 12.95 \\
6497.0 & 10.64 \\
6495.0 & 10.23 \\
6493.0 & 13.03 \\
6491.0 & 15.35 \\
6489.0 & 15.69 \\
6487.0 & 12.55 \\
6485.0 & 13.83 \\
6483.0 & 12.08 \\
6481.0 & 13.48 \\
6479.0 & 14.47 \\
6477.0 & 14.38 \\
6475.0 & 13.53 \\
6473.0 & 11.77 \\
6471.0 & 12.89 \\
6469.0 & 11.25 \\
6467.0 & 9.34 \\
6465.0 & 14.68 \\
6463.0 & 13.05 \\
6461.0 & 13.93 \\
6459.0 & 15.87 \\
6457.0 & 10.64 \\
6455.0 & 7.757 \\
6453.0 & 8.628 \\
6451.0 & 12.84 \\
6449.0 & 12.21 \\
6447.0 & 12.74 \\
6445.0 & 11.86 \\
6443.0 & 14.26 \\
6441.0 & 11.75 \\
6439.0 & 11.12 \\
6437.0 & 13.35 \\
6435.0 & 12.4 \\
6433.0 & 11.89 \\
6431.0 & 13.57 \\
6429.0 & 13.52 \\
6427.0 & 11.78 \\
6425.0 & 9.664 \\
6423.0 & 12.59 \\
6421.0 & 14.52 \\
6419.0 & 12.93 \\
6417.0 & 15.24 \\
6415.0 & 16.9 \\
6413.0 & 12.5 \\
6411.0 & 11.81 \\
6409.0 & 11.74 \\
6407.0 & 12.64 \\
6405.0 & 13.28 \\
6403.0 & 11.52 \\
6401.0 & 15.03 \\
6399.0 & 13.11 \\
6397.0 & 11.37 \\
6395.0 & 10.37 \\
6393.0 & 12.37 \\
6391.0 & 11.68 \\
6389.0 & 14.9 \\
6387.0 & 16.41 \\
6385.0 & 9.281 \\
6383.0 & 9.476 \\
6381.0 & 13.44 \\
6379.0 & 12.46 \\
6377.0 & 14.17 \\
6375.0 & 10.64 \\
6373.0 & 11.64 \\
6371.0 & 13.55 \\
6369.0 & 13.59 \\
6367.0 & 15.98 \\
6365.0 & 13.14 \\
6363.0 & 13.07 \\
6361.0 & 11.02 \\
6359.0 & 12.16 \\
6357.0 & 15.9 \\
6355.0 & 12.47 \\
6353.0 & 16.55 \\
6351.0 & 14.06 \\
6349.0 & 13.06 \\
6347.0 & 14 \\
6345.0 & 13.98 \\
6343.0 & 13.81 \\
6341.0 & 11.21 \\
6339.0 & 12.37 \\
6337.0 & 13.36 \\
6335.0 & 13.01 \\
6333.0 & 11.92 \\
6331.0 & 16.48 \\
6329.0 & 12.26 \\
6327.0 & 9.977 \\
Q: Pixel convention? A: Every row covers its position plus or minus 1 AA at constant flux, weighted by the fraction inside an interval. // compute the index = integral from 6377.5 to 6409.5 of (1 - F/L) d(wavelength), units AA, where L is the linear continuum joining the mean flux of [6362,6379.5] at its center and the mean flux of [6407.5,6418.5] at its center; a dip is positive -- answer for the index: 2.1 AA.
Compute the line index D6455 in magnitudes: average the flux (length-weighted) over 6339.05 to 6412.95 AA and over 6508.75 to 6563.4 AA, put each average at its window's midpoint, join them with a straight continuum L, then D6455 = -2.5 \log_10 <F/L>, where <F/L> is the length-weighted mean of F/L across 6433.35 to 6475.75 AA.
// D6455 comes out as 0.033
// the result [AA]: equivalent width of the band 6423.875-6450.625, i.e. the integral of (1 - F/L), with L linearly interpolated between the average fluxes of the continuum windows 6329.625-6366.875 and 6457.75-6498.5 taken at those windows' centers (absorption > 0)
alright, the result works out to 1.8 AA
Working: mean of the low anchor 13.5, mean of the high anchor 13.1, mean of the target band 12.3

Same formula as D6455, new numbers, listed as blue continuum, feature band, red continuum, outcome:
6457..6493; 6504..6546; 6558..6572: 0.03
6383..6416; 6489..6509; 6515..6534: -0.07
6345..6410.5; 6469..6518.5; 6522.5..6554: -0.11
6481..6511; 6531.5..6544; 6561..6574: 0.15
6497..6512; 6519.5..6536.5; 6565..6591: 0.12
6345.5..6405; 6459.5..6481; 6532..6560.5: -0.07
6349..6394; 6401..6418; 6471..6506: -0.02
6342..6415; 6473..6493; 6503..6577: -0.10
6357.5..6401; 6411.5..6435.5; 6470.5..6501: -0.02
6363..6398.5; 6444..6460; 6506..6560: 0.08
